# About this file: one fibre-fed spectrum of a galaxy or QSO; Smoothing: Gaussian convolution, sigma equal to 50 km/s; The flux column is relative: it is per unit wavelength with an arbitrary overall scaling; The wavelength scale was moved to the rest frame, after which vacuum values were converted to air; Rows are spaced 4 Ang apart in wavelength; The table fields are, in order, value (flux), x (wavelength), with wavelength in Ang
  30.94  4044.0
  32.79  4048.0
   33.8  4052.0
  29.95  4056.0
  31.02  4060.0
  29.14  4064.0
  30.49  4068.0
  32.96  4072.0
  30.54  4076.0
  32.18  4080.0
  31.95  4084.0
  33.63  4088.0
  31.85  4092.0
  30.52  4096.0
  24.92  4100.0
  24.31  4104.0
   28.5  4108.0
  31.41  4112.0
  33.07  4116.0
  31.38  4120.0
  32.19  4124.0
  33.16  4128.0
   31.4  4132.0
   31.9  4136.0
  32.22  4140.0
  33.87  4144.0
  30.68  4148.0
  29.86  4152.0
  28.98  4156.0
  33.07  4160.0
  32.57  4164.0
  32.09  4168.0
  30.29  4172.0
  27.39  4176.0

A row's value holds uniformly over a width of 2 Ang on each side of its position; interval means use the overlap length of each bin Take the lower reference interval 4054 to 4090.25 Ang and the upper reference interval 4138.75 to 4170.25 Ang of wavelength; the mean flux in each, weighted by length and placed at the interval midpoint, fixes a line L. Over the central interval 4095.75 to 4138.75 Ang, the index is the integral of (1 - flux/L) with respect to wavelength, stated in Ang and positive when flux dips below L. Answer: 1.7 Ang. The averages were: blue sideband 31.3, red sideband 31.6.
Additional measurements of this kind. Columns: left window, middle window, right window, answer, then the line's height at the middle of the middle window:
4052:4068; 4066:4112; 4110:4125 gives 1.5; 31.3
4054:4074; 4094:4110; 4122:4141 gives 2.3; 31.5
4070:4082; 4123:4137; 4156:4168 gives -0.1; 32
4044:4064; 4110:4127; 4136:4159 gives -0.4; 31.4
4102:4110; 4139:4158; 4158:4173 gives -0.4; 30.5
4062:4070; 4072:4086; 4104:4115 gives -1.0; 29.6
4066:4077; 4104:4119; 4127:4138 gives 0.8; 31.8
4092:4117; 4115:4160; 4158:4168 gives -1.1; 31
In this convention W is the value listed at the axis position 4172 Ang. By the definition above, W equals 30.29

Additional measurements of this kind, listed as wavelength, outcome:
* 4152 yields 29.86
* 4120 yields 31.38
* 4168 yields 32.09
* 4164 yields 32.57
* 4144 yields 33.87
